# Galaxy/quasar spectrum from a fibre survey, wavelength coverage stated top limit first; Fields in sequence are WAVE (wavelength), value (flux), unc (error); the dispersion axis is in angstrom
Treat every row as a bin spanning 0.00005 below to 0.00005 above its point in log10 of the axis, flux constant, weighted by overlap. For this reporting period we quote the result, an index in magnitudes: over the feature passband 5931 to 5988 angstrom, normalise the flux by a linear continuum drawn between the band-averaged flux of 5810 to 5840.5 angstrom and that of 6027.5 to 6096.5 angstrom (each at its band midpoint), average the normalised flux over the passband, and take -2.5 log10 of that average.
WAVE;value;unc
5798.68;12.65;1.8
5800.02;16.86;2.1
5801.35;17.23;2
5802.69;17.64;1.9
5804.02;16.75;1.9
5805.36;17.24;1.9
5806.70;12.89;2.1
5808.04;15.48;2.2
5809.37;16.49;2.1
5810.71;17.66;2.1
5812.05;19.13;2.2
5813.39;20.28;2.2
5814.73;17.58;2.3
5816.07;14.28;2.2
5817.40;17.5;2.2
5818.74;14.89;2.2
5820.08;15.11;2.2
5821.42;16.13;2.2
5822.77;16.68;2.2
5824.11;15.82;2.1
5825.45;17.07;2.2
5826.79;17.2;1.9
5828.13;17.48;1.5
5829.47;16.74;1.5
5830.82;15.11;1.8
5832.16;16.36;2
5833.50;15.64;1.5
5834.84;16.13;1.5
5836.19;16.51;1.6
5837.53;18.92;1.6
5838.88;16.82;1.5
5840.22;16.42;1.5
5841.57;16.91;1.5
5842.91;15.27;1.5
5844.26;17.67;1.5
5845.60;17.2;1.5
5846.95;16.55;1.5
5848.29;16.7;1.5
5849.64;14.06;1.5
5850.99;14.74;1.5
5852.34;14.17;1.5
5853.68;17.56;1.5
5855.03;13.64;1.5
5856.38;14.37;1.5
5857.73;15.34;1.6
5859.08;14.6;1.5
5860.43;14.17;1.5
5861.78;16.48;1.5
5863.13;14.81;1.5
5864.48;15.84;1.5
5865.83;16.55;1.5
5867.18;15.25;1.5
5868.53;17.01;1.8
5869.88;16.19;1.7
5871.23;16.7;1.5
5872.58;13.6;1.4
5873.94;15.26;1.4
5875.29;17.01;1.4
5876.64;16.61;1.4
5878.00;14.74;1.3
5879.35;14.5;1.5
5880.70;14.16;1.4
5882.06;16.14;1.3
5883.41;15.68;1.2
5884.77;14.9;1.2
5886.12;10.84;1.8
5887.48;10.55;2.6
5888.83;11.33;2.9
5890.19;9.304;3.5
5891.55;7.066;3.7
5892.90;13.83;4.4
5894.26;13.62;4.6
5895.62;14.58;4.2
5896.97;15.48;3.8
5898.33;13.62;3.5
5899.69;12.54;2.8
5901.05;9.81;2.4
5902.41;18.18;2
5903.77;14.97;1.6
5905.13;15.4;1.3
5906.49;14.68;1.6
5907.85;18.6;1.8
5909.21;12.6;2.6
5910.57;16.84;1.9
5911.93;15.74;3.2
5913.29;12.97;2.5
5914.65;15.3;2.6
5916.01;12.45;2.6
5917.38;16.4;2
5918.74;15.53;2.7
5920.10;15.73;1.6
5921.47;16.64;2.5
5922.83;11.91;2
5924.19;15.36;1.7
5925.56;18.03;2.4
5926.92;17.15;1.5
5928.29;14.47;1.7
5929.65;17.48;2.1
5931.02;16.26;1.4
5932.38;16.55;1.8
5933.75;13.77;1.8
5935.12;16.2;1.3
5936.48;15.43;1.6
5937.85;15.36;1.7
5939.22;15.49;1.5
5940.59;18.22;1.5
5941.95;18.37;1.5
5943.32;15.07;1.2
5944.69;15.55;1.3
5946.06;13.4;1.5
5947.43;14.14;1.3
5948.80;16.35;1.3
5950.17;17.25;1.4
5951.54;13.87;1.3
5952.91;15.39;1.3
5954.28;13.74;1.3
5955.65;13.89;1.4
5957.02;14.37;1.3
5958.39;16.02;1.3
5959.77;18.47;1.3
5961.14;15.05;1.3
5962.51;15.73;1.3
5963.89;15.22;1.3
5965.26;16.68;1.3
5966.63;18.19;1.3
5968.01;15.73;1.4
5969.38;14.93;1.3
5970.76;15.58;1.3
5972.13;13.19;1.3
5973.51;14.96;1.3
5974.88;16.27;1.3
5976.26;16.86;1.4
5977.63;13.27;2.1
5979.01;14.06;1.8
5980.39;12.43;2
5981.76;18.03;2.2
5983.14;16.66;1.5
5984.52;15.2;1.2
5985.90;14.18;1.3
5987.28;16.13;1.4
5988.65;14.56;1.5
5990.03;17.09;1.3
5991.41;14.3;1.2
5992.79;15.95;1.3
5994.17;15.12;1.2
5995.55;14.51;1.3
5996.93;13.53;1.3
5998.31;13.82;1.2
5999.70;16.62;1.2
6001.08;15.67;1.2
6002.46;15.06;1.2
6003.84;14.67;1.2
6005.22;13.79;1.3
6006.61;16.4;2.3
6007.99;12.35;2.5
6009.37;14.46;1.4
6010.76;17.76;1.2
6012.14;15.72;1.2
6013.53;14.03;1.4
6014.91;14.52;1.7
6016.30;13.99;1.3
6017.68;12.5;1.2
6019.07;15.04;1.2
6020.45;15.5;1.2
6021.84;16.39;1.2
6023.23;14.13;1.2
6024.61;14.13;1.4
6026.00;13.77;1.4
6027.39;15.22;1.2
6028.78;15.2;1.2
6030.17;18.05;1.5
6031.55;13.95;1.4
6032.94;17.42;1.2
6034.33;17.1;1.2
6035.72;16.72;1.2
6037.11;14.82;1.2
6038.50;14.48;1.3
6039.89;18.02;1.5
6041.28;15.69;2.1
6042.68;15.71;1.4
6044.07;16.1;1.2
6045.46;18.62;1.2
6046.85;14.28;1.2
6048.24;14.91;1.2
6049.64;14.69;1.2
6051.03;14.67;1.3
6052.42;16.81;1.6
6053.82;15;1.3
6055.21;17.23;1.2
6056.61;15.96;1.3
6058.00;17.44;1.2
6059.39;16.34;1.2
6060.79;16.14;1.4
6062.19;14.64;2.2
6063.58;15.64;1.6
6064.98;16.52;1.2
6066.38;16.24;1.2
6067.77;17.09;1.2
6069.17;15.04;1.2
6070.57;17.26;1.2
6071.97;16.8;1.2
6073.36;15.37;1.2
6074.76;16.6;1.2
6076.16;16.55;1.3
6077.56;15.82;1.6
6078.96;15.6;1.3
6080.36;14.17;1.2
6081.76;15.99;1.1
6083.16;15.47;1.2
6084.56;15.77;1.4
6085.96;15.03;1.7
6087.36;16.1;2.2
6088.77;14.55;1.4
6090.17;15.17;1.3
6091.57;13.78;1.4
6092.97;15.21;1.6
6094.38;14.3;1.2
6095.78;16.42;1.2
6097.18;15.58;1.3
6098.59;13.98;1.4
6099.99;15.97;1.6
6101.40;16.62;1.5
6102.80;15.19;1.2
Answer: 0.05 mag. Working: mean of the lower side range 16.8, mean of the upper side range 15.8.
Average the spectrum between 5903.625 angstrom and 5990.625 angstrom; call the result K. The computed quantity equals 15.5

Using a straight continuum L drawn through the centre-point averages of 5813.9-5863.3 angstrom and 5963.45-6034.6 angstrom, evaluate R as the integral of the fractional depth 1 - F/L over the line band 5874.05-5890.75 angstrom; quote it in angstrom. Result 2.0 angstrom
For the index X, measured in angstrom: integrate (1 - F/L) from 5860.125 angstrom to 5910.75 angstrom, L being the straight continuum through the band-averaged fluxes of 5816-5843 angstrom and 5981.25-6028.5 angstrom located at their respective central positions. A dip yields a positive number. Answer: 4.8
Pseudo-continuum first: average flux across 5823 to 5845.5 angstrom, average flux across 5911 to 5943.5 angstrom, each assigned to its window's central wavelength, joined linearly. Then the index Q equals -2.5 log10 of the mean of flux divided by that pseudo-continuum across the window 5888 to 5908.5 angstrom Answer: 0.182 mag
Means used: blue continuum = 16.7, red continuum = 15.7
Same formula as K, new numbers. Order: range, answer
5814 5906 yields 15.2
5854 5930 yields 14.7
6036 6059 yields 15.9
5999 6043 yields 15.3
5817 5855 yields 16.3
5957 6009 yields 15.3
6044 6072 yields 16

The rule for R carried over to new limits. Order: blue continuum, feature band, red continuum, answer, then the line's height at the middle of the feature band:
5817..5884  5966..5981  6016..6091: 0.7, 15.8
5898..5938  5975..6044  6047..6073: 2.2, 15.7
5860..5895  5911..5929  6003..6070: -0.7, 14.6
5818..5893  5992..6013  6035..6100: 0.8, 15.6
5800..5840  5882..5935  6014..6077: 6.1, 16.3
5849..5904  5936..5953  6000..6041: -1.1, 14.8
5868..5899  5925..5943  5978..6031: -2.4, 14.4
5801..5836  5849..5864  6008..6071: 1.3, 16.4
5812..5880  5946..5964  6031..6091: 0.8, 16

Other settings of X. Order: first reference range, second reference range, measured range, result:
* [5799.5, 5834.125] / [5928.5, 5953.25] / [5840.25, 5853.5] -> 0.3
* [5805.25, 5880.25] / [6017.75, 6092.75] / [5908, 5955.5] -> 1.4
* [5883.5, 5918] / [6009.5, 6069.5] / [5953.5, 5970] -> -1.3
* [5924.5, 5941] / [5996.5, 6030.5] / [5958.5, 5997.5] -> 0.0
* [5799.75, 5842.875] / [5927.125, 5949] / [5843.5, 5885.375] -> 2.0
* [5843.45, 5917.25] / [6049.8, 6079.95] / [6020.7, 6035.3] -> 0.2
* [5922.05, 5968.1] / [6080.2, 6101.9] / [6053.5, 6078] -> -1.4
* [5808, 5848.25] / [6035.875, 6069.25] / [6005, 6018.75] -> 1.3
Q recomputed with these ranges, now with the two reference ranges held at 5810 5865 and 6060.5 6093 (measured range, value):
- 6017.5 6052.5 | 0.016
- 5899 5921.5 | 0.081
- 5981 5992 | 0.009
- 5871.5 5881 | 0.063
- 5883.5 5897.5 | 0.296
